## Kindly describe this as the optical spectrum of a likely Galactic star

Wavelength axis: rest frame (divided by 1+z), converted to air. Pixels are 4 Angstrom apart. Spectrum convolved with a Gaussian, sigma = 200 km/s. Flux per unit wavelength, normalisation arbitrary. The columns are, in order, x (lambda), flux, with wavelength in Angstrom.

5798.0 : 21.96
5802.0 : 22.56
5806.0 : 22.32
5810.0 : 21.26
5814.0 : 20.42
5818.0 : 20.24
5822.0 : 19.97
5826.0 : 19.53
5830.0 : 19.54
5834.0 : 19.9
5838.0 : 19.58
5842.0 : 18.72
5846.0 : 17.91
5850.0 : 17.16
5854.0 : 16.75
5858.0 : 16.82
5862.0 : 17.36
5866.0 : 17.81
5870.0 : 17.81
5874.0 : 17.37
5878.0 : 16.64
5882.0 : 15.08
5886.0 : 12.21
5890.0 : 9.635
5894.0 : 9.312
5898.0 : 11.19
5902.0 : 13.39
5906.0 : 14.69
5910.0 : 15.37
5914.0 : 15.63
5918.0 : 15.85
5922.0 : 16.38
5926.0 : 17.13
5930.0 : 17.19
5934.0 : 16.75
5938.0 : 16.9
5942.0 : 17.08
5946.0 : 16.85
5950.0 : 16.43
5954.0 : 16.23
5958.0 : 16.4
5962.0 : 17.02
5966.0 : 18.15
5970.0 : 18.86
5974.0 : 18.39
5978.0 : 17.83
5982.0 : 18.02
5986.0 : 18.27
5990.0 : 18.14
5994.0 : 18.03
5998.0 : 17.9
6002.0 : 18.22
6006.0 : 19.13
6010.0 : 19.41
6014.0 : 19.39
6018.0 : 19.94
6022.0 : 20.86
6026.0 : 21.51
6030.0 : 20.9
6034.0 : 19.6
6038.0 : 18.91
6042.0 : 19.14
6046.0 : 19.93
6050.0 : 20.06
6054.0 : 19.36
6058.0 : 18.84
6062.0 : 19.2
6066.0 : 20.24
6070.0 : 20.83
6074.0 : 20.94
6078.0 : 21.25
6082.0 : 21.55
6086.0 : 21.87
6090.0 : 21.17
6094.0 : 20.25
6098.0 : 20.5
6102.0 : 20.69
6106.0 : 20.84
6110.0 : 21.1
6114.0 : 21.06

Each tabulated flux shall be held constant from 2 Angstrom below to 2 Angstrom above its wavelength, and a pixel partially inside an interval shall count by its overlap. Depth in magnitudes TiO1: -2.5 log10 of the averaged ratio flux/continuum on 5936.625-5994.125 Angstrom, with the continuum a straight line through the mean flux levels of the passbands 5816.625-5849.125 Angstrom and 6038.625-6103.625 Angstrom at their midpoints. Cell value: 0.139 mag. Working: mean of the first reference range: 19.3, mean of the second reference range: 20.3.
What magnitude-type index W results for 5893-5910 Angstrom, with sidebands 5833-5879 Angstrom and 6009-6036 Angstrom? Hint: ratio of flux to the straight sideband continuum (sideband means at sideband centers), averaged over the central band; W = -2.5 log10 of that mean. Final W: 0.41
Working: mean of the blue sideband 17.8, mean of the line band 12.7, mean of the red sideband 20.3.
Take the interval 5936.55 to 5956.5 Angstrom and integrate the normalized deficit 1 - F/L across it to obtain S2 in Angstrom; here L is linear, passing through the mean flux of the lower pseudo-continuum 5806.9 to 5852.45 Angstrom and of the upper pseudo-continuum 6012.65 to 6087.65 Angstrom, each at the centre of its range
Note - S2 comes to 3.2 Angstrom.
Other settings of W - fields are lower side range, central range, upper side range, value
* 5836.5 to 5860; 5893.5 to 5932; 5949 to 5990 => 0.192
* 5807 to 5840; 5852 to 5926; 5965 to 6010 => 0.279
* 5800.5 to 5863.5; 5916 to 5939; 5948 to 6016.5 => 0.112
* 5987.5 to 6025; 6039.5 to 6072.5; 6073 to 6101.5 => 0.032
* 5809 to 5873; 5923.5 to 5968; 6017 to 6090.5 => 0.155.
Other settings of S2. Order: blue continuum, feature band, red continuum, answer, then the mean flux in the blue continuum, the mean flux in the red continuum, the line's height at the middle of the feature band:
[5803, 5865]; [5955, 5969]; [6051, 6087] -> 1.8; 19.2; 20.4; 19.9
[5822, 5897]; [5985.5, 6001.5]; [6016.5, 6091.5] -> 0.9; 16.6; 20.3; 19.2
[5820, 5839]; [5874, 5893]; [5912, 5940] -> 4.6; 19.7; 16.5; 17.9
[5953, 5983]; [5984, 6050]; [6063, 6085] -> -0.6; 17.6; 20.9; 19.2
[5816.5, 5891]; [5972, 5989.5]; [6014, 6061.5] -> 0.9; 17.5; 19.9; 19.1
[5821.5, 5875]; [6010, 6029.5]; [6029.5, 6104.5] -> -0.5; 18.3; 20.3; 19.8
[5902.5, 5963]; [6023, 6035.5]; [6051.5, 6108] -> -1.1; 16.3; 20.5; 19.1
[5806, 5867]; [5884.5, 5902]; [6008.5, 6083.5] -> 7.6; 19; 20.1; 19.3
